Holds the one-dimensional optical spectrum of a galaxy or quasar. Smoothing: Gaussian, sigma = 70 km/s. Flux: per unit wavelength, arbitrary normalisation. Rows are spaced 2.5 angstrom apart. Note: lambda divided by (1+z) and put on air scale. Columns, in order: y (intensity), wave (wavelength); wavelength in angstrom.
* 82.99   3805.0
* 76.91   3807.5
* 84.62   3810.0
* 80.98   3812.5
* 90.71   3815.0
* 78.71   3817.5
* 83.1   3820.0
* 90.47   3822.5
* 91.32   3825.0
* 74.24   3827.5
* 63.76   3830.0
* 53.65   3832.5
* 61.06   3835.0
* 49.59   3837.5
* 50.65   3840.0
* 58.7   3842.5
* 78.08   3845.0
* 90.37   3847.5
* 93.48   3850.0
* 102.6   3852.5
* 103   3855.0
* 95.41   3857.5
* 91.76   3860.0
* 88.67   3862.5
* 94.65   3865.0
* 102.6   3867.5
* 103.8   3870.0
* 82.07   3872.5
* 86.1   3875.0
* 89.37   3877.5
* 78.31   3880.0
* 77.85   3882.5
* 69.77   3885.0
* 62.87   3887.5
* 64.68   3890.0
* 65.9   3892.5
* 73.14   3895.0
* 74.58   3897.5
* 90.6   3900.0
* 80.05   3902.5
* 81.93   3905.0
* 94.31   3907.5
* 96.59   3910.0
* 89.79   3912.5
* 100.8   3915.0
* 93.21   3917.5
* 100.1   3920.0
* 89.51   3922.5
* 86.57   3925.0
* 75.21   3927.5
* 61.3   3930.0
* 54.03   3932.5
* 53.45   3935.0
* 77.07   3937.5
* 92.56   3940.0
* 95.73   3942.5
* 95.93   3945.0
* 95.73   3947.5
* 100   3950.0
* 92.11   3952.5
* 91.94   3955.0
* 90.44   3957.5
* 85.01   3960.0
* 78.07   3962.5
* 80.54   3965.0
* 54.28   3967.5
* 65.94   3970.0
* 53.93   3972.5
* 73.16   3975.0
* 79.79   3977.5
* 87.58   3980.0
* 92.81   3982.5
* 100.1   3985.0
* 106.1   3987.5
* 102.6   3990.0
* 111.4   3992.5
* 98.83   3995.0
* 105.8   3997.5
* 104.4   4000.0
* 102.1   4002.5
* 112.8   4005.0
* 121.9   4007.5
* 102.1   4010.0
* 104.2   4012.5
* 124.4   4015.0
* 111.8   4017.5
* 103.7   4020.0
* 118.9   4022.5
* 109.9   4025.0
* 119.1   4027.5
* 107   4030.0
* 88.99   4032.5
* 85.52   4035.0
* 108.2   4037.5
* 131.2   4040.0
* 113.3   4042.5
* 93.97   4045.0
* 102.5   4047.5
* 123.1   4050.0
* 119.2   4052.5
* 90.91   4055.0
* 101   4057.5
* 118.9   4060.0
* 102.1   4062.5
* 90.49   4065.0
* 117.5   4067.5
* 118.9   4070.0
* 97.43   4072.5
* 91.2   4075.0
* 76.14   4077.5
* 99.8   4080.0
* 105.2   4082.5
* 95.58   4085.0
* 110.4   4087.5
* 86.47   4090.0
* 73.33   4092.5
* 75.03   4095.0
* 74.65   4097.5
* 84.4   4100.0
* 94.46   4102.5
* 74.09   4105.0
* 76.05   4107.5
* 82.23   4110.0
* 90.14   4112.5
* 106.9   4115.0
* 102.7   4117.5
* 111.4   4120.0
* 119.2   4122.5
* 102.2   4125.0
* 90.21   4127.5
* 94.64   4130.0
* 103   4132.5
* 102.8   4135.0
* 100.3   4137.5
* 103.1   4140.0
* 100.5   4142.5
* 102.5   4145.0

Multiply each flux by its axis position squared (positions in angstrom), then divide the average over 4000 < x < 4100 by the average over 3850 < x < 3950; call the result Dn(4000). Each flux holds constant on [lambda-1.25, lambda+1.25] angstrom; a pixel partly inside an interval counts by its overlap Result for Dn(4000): 1.3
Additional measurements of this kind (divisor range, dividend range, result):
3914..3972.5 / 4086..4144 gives 1.24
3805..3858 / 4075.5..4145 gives 1.38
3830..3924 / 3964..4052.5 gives 1.30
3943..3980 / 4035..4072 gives 1.39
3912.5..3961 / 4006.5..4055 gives 1.33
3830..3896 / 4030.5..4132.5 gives 1.38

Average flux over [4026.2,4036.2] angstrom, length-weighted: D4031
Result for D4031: 100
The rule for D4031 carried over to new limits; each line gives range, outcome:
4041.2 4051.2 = 108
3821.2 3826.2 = 90.8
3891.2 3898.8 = 71.3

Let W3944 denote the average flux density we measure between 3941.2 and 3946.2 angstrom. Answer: 95.8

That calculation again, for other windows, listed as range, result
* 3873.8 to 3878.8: 87.7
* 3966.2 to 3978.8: 65.6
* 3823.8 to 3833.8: 70.6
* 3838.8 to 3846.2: 62.5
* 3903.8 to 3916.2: 92.7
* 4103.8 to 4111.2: 77.4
